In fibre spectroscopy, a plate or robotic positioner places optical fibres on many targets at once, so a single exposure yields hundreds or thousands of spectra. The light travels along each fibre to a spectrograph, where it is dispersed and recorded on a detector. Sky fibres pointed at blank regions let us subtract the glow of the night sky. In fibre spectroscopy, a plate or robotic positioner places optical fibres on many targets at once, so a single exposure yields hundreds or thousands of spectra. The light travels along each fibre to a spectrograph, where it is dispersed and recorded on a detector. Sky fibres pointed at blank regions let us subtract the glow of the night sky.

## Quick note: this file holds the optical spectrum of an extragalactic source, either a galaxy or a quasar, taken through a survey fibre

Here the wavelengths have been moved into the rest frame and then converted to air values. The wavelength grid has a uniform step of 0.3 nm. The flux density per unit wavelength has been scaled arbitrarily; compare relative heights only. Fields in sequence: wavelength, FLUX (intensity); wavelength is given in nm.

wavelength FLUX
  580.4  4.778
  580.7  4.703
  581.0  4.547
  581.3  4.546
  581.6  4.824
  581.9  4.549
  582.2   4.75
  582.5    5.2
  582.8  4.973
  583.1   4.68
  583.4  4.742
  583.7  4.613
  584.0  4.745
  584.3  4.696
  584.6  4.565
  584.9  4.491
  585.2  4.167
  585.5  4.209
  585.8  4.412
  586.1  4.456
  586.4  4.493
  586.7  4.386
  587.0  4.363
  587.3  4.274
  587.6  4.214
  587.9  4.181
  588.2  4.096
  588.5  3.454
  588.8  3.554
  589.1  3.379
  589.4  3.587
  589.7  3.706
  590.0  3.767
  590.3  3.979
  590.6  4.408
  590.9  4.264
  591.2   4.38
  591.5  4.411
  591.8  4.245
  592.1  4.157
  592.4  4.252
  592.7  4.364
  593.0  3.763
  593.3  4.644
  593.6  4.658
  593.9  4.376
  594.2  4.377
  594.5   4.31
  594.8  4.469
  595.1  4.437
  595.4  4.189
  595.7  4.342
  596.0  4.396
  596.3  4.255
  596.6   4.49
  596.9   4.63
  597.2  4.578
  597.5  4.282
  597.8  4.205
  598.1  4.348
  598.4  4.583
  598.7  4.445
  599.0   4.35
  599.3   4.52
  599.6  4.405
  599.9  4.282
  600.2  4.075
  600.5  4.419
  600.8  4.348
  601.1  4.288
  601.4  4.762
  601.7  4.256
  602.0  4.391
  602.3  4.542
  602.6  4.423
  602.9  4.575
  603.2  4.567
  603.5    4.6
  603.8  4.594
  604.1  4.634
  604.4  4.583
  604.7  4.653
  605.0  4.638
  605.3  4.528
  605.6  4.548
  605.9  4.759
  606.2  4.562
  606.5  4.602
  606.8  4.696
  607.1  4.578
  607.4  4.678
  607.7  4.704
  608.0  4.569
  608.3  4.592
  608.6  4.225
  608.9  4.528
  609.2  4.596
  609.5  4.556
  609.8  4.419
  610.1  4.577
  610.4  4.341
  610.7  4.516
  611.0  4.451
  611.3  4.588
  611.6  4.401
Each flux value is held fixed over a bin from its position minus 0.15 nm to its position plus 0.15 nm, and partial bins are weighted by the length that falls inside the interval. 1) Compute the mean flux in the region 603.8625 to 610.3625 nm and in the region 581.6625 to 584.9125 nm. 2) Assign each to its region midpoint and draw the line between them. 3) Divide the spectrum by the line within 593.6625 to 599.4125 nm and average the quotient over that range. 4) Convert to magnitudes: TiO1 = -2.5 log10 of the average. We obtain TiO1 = 0.06 mag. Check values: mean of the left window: 4.74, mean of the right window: 4.58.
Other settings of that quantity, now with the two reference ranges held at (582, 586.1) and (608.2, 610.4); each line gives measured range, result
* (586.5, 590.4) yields 0.17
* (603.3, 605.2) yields -0.02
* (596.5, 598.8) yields 0.03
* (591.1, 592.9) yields 0.07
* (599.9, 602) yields 0.04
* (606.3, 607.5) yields -0.03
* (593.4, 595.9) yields 0.04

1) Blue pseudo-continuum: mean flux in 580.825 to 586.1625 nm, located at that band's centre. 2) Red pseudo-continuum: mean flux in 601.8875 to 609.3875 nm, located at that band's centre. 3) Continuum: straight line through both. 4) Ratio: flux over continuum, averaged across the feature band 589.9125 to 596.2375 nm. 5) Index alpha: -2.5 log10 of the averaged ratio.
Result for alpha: 0.07 mag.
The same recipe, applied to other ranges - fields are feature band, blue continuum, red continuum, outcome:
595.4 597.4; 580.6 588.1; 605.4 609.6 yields 0.03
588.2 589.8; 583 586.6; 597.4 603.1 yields 0.24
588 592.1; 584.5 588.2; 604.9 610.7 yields 0.11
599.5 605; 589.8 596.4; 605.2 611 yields -0.01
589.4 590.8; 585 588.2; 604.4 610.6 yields 0.11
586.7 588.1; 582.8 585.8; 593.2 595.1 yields 0.07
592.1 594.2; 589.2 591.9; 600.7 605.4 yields -0.04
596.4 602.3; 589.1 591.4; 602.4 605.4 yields -0.01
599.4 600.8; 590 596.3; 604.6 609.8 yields 0.03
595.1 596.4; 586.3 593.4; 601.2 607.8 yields -0.01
